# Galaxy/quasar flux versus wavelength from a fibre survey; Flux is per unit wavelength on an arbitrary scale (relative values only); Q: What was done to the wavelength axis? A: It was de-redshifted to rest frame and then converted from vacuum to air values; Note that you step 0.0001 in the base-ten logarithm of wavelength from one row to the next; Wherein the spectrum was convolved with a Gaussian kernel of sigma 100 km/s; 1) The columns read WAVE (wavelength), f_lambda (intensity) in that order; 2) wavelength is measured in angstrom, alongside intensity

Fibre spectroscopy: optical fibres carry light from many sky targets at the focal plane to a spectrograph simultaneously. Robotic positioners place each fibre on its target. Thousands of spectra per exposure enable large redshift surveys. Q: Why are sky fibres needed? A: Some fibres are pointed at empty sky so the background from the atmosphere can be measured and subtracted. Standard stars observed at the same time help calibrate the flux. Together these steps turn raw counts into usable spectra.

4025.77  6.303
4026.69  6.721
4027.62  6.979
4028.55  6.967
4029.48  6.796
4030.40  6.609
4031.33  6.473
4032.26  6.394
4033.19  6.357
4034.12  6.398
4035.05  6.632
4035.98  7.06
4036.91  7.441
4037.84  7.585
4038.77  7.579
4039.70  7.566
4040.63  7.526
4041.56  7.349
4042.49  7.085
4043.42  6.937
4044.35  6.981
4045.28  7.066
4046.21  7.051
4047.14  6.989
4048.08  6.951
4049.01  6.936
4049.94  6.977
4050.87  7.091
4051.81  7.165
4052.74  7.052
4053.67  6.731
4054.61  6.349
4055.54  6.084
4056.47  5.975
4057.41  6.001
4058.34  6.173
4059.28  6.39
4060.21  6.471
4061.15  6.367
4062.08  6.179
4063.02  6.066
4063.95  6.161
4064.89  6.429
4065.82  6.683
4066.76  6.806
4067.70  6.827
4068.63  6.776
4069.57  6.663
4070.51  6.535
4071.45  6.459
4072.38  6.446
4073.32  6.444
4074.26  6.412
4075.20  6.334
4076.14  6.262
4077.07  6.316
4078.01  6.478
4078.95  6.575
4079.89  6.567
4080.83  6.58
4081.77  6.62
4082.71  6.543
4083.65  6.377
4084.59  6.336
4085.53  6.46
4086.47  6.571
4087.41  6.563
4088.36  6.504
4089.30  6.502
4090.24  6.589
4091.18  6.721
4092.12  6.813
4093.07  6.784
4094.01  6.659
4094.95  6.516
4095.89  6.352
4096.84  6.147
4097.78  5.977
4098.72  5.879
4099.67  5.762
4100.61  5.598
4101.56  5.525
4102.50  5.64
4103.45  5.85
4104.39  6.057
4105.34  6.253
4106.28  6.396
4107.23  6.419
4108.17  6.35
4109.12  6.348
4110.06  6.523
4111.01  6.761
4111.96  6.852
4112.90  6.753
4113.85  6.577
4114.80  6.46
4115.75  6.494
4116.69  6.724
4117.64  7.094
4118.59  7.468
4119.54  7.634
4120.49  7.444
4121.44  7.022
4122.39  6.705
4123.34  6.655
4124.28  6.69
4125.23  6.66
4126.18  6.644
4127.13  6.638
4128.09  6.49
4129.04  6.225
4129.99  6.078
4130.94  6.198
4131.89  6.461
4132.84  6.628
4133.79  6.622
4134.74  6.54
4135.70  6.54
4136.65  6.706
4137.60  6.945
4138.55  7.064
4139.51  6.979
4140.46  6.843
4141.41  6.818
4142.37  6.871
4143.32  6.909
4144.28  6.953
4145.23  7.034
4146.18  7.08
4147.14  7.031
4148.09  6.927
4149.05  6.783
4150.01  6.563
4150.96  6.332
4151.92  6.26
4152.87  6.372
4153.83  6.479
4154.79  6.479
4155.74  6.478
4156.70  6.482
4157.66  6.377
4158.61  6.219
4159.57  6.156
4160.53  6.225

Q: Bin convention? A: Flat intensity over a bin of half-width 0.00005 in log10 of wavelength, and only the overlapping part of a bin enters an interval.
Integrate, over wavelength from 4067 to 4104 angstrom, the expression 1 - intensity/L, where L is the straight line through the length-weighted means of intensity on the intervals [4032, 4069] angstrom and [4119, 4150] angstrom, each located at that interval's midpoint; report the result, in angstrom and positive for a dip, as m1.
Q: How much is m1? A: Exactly 2.1 angstrom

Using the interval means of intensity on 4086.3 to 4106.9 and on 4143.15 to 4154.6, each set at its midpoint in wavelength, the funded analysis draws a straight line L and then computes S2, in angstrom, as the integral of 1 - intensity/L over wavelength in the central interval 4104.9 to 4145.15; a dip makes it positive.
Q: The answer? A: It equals -1.3 angstrom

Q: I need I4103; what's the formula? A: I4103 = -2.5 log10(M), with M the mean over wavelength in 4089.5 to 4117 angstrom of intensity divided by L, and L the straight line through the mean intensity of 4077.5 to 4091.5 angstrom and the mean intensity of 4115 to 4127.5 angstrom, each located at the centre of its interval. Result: 0.06 mag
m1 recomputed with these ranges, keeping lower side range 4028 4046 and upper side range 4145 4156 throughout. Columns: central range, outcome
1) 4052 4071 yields 1.3 angstrom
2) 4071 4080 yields 0.6 angstrom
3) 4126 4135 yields 0.4 angstrom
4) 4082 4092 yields 0.5 angstrom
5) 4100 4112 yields 1.1 angstrom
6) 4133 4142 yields -0.1 angstrom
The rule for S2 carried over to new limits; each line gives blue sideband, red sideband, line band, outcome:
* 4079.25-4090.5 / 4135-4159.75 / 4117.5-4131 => -0.34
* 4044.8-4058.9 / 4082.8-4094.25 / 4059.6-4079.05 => 0.53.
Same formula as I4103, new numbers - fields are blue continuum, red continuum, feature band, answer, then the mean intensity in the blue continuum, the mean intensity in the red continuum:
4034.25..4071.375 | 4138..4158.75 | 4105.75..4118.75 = 0.02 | 6.78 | 6.71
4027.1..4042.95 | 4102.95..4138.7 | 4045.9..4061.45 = 0.04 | 6.98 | 6.63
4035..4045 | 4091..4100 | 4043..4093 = 0.04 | 7.27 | 6.36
